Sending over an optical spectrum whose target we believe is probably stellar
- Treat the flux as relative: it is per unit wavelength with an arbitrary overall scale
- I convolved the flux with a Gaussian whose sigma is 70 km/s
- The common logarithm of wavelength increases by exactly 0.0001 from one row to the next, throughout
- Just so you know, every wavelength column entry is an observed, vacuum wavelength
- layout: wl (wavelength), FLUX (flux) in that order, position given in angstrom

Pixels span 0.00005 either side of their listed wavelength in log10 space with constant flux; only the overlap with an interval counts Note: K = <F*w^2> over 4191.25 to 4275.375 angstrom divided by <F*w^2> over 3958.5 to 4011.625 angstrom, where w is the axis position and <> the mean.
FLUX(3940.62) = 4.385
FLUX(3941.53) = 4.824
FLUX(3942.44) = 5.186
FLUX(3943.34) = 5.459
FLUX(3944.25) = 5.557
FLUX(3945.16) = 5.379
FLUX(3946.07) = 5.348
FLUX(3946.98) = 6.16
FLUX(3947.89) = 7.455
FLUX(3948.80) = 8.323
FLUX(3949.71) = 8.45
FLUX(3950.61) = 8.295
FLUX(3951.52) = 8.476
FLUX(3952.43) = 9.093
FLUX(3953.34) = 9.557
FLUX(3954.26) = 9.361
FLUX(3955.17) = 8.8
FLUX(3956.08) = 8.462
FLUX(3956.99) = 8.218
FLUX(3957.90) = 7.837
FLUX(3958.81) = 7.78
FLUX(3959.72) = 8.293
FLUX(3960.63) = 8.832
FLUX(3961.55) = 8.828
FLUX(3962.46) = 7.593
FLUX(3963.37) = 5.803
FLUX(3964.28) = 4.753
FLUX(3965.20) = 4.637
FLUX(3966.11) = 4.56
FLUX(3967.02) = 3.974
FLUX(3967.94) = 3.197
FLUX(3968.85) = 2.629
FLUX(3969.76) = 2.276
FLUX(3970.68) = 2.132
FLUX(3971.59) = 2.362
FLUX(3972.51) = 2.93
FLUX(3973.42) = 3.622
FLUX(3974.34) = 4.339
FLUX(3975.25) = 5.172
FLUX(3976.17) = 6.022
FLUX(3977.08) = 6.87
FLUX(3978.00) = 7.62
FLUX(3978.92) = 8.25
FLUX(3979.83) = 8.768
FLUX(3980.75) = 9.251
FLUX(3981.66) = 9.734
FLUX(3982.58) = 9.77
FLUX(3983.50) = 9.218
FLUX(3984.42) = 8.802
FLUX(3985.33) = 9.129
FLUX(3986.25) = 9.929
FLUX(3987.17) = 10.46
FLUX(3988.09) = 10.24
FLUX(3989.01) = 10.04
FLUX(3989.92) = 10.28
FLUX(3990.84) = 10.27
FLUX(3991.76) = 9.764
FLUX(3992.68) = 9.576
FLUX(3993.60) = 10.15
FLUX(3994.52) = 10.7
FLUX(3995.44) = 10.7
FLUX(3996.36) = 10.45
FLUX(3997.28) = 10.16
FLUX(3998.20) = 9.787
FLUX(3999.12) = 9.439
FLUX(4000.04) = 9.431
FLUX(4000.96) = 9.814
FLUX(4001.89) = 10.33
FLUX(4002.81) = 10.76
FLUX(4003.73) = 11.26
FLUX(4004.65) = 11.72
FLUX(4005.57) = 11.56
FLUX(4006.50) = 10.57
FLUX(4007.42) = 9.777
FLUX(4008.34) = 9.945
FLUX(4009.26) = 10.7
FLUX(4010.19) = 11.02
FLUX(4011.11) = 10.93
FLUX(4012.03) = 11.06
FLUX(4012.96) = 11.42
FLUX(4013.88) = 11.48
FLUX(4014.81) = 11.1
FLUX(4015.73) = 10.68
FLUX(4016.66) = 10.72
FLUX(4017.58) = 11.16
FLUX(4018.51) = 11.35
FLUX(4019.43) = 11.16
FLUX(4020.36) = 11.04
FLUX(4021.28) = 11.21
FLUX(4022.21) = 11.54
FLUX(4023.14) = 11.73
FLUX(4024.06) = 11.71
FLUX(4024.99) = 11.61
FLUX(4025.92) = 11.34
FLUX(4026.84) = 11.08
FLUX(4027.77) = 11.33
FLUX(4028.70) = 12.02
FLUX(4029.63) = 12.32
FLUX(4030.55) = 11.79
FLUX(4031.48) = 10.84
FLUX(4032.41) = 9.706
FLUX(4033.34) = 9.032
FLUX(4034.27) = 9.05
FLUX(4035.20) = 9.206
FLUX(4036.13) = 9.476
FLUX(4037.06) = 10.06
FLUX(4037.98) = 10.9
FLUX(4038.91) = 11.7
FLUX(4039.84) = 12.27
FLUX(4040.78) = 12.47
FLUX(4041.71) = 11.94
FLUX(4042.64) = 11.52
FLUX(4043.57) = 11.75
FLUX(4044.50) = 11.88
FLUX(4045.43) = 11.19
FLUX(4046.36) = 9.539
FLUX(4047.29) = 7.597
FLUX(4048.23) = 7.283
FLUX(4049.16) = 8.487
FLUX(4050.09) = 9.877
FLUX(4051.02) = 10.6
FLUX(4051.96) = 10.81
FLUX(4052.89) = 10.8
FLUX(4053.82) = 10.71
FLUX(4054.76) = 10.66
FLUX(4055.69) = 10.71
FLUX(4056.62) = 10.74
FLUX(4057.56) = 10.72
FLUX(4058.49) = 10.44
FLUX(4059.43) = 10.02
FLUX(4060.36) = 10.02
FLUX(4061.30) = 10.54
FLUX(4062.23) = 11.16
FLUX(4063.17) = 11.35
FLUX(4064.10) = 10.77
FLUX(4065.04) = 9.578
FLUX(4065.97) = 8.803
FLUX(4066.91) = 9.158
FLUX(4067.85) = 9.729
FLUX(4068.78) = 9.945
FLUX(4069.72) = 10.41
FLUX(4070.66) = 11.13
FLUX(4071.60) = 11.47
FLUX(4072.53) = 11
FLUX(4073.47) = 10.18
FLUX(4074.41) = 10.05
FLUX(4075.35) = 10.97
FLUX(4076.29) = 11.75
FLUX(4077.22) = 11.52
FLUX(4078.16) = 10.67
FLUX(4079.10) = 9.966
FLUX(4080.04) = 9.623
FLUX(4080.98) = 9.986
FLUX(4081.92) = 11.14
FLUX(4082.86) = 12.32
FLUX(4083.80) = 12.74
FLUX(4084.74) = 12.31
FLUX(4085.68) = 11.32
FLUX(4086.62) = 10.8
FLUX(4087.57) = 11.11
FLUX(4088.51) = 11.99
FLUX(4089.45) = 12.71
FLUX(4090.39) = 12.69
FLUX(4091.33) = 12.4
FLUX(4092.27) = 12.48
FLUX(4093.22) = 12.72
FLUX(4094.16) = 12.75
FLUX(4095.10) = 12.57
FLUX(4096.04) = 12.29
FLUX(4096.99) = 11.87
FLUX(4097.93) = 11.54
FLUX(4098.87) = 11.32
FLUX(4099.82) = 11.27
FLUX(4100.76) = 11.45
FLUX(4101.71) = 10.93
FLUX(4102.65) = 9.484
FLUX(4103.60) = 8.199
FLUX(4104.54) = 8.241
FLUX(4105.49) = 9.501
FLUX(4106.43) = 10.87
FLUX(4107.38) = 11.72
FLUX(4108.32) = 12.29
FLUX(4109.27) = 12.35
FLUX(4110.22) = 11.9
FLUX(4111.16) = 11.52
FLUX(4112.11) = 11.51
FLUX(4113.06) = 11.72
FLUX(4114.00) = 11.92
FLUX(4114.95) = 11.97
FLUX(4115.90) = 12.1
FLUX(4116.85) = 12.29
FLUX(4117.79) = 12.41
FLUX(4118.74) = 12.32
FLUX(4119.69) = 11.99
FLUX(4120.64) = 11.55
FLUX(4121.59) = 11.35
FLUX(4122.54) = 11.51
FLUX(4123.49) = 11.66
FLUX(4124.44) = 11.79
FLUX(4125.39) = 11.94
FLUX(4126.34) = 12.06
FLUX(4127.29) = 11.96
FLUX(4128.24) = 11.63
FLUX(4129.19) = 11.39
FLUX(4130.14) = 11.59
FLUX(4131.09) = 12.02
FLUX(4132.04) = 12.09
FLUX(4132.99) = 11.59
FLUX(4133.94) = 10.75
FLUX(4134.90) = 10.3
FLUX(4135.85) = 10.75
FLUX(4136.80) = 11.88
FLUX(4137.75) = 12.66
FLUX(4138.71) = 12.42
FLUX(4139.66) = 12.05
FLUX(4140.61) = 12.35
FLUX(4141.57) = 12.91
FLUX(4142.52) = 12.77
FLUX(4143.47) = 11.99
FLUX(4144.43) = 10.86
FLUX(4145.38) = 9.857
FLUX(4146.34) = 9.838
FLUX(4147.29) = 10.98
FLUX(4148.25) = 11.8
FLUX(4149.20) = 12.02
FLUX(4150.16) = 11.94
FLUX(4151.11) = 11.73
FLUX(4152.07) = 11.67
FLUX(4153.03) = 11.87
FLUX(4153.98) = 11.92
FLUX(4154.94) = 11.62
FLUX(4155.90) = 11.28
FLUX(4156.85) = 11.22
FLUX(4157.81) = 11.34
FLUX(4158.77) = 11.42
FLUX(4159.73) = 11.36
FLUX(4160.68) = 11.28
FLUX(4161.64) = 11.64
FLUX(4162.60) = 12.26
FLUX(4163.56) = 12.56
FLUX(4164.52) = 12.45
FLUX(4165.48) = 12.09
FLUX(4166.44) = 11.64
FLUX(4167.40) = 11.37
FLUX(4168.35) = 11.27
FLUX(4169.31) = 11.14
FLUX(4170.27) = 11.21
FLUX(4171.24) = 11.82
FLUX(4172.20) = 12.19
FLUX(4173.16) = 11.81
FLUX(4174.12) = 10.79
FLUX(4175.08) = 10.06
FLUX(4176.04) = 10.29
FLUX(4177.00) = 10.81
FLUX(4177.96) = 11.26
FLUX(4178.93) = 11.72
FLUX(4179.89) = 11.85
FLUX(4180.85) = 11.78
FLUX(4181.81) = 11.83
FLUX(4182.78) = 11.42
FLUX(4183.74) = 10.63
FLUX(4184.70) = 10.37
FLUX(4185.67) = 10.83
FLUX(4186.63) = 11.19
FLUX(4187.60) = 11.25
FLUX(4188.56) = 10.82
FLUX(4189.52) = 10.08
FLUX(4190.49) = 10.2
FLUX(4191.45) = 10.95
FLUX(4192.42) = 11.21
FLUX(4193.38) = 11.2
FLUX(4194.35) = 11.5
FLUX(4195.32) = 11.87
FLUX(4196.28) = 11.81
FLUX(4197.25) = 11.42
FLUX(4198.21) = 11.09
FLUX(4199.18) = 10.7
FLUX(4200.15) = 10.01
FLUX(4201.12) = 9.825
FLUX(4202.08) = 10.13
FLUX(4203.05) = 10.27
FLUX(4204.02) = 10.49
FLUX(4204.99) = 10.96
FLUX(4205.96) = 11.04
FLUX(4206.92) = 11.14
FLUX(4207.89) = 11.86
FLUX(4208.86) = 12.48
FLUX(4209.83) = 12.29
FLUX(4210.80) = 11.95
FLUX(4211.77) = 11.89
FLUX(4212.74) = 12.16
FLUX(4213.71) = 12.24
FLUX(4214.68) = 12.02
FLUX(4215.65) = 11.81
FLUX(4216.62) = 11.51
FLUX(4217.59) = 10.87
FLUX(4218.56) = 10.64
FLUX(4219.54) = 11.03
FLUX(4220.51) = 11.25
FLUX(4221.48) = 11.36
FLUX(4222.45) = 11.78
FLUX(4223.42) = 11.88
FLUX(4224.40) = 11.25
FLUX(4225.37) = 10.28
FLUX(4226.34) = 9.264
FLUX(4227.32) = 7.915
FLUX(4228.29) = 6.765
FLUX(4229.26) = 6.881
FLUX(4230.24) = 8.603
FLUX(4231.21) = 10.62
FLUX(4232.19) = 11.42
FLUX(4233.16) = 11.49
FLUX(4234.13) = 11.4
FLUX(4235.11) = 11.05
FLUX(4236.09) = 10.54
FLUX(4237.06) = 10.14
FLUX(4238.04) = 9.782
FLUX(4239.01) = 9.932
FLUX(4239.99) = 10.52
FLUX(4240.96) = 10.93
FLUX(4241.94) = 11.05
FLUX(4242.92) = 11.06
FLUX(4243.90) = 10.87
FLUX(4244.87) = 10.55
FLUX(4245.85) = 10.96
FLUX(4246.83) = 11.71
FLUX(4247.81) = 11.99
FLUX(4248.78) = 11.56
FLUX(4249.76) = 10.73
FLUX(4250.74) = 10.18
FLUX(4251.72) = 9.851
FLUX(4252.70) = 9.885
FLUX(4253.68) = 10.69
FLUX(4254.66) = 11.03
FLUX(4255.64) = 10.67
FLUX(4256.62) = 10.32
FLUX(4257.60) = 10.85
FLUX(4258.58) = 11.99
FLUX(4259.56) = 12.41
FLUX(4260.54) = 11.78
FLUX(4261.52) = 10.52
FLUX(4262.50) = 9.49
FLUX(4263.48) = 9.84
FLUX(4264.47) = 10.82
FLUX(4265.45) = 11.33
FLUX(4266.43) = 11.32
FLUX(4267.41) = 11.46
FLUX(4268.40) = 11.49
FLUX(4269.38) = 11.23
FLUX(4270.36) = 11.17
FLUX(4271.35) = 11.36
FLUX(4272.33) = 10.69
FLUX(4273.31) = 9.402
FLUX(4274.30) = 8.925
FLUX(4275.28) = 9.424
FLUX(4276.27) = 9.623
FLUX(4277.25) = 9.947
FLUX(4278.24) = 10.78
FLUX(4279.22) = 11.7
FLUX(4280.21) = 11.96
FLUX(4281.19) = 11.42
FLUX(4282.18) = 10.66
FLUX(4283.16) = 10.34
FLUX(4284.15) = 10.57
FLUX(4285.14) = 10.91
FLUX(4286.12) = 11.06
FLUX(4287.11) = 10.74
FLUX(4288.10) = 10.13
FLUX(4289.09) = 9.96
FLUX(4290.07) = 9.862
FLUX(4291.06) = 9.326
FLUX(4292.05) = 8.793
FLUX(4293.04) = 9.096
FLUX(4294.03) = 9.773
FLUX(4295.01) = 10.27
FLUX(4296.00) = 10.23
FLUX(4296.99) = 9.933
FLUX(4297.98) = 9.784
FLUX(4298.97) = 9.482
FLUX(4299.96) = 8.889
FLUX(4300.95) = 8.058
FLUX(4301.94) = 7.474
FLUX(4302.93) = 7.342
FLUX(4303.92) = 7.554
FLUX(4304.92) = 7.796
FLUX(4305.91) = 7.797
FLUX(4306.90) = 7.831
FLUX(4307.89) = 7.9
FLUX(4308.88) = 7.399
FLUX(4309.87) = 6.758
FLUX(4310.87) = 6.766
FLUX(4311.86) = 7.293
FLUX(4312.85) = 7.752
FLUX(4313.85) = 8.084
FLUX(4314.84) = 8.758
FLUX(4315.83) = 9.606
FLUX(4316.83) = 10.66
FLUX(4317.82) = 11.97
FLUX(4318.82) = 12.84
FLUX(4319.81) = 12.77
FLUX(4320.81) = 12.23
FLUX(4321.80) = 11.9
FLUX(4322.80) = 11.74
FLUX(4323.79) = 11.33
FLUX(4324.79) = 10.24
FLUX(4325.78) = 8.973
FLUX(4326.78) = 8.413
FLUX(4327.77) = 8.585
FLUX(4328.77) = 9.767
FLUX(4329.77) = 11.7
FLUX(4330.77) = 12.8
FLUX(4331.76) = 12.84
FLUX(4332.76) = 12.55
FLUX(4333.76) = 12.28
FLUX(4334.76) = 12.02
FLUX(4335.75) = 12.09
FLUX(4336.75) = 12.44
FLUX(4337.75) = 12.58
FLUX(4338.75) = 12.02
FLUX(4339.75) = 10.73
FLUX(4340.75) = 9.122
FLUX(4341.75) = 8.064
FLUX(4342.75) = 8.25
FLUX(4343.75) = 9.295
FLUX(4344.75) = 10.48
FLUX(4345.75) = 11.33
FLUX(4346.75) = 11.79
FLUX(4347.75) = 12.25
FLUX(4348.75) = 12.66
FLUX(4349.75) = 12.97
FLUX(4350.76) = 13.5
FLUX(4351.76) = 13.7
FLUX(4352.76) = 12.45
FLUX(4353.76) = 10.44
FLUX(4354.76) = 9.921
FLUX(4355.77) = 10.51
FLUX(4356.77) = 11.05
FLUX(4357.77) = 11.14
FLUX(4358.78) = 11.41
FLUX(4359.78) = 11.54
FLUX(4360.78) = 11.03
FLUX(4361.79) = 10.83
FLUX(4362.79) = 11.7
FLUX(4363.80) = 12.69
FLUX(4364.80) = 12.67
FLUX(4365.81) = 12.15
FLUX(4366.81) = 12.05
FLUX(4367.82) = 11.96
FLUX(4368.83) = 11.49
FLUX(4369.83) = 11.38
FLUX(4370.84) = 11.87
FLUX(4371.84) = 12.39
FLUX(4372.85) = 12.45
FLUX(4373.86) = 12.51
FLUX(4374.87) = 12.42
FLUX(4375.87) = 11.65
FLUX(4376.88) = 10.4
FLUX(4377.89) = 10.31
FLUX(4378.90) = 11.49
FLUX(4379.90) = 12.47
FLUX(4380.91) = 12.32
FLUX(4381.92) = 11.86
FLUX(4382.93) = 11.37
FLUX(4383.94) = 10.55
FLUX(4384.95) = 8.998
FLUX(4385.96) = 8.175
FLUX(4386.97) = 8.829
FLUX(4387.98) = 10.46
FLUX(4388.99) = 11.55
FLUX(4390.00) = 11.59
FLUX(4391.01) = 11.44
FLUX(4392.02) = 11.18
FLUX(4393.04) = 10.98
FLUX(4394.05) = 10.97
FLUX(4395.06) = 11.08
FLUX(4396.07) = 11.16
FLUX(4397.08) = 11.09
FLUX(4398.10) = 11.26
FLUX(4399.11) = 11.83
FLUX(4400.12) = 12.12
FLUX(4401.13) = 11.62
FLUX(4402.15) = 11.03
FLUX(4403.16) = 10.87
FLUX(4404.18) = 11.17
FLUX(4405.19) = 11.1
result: 1.5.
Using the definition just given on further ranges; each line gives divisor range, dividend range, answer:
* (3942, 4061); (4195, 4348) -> 1.29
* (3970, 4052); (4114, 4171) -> 1.26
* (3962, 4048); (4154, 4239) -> 1.29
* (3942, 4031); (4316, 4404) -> 1.54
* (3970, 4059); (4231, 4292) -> 1.21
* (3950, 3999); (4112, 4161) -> 1.64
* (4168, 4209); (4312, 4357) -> 1.07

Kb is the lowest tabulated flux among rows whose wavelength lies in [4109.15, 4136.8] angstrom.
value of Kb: 10.3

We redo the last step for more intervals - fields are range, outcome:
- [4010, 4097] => 7.283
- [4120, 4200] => 9.838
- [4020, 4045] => 9.032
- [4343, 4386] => 8.175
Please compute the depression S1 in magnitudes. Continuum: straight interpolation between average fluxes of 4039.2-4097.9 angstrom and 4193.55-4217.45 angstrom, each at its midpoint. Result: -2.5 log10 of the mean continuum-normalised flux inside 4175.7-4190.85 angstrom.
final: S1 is 0.02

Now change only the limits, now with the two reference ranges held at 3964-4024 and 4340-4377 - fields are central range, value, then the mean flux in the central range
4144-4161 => -0.14 mag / 11.3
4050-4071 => -0.11 mag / 10.4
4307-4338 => 0.08 mag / 10.4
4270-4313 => 0.17 mag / 9.41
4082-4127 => -0.20 mag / 11.6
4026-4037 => -0.15 mag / 10.5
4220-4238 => 0.04 mag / 10.2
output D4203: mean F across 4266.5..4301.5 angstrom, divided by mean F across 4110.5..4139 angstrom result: 0.87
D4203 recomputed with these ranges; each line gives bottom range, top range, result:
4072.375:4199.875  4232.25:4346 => 0.90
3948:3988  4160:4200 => 1.60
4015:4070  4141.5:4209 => 1.06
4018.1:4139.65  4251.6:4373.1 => 0.95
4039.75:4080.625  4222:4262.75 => 1.01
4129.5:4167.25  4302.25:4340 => 0.87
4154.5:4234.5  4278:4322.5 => 0.87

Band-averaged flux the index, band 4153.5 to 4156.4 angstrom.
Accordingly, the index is 11.6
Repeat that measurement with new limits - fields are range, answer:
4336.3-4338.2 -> 12.5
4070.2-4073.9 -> 11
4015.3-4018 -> 10.8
